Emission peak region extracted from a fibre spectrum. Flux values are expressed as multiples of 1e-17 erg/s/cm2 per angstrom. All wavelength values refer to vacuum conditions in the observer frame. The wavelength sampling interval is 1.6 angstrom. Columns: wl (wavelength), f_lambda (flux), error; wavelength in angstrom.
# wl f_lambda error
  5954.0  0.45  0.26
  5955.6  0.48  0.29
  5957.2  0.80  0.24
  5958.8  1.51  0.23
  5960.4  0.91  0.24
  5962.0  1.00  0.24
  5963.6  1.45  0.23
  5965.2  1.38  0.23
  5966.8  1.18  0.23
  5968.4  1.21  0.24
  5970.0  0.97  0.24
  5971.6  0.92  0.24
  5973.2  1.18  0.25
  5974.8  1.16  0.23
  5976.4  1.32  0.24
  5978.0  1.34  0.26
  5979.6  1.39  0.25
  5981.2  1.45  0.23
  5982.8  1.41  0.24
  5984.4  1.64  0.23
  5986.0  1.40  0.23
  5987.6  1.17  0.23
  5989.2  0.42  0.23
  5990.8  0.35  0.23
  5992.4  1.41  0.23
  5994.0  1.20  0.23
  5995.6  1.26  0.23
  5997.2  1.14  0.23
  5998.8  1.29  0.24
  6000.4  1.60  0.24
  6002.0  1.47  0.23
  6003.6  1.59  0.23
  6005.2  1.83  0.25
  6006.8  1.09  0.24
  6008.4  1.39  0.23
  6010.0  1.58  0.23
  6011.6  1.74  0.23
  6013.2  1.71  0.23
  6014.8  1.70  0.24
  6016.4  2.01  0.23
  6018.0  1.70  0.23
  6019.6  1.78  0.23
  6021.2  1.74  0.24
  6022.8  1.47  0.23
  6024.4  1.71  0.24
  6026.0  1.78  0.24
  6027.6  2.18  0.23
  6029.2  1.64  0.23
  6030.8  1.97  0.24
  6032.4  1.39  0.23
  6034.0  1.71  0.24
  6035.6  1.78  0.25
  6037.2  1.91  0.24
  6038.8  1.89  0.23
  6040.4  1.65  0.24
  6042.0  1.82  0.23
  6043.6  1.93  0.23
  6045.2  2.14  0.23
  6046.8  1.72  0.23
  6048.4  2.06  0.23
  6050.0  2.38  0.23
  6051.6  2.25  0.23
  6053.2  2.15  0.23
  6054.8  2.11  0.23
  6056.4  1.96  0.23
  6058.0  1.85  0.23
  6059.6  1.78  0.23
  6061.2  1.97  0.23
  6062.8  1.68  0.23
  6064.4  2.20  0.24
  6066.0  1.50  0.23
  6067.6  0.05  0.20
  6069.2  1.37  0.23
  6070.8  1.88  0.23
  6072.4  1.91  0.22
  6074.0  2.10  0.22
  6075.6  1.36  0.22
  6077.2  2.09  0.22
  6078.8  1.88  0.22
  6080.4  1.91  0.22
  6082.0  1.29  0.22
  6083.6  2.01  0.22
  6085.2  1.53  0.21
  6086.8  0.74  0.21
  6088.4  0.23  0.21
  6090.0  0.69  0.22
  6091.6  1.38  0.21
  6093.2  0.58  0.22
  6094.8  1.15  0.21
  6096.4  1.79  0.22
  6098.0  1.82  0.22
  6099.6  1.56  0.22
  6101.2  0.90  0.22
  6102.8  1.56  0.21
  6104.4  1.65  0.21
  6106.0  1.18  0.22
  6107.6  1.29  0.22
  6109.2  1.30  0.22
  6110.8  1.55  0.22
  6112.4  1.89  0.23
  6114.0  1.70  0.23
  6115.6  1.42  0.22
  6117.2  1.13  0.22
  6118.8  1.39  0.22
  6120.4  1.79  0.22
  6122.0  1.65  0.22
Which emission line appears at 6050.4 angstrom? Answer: C III] 1909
